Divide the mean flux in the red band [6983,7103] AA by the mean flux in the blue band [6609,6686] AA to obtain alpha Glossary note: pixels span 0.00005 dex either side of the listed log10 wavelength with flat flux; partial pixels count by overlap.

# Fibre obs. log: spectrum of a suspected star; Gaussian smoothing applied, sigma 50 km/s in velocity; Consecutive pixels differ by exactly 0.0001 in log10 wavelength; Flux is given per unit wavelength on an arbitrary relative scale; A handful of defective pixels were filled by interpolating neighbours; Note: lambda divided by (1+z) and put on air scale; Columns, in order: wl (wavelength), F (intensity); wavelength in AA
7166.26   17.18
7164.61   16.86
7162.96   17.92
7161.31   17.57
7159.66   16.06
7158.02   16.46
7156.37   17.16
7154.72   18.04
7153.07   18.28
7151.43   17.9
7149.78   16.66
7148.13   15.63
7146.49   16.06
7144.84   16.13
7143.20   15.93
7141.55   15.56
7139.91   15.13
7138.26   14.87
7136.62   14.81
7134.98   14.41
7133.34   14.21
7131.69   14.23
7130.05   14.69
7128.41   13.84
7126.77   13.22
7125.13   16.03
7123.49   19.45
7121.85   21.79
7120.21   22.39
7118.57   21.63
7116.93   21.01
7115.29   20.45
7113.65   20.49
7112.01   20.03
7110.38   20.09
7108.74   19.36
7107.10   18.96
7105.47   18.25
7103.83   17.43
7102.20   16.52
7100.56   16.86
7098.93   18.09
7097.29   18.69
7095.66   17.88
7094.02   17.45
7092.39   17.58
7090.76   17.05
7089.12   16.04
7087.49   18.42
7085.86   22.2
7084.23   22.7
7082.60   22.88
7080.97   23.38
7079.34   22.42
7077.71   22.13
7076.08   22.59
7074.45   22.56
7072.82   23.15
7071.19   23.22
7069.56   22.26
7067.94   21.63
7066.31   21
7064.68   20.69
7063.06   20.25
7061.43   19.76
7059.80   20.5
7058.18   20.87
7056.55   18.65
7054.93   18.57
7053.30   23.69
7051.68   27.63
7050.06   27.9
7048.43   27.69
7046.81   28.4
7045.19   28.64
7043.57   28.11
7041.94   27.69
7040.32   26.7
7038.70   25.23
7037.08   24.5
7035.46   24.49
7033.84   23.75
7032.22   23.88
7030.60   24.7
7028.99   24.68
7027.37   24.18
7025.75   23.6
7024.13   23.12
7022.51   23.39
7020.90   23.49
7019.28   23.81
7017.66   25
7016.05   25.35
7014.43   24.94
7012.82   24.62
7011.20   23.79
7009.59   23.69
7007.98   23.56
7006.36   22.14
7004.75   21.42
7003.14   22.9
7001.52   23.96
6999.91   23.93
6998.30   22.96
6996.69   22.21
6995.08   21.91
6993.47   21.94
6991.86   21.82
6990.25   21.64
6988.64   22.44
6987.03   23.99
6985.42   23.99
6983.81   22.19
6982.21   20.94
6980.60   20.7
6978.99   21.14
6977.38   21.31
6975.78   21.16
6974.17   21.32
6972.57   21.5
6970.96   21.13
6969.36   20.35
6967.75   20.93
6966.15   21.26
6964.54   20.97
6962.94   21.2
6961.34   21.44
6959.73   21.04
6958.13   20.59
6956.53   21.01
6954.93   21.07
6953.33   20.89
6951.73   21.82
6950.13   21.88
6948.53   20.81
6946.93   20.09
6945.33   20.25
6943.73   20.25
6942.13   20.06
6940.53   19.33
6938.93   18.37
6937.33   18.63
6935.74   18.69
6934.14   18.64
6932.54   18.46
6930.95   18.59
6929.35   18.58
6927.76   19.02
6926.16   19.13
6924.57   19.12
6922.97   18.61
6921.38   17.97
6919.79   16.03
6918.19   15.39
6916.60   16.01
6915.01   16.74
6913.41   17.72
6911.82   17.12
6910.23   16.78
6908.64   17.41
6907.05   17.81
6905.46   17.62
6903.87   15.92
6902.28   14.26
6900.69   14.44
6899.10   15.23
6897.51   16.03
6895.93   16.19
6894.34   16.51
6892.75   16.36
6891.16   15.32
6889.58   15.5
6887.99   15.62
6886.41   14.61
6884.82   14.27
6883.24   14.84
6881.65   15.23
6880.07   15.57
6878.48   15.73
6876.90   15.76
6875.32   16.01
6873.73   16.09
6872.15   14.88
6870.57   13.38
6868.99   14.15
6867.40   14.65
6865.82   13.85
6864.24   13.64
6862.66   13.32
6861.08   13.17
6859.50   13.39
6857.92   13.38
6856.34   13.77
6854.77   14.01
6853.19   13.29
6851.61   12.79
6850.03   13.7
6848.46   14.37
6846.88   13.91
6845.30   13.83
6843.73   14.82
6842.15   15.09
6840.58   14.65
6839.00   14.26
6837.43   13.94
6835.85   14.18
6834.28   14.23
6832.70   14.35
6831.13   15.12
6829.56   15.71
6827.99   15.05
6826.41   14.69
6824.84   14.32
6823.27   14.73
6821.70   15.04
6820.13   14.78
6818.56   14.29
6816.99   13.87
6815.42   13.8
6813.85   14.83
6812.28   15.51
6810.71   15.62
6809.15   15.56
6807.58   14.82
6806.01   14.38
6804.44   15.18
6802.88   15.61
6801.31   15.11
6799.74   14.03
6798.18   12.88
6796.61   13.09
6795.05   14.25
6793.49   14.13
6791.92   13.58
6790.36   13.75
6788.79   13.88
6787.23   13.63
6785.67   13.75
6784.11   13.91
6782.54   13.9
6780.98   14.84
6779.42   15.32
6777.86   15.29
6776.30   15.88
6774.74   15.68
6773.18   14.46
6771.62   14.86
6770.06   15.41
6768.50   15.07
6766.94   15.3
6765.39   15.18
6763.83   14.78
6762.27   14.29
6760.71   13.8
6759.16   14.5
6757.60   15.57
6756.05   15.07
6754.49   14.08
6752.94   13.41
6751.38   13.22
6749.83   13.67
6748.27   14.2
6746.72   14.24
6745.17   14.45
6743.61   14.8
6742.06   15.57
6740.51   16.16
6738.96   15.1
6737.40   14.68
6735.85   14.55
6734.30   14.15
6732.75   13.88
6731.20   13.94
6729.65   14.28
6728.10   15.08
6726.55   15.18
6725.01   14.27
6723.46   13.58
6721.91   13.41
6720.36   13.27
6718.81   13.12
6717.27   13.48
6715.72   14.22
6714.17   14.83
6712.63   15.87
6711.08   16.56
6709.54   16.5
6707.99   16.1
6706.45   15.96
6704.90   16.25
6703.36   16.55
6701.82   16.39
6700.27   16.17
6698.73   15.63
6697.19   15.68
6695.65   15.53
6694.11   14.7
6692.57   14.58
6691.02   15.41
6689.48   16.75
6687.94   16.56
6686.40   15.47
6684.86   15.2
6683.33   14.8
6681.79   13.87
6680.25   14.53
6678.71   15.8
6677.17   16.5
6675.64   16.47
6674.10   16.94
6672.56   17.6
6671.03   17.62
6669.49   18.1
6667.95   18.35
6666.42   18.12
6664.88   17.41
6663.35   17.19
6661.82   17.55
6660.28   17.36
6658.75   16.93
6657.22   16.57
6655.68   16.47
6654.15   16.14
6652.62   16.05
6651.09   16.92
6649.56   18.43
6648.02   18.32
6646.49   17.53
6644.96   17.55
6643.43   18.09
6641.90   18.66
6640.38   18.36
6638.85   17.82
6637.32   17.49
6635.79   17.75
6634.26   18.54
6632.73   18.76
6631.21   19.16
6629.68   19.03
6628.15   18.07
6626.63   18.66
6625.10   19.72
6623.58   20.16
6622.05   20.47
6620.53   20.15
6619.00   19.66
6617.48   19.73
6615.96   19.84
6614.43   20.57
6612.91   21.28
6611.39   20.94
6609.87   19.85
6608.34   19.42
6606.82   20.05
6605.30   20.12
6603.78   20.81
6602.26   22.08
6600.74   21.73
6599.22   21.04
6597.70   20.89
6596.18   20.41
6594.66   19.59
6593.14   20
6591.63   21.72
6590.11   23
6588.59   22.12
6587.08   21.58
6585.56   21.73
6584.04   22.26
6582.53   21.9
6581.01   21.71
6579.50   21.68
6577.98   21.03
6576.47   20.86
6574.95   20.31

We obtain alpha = 1.26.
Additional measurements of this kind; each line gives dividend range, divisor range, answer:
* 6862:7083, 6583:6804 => 1.23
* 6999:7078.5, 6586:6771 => 1.40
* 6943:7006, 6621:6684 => 1.23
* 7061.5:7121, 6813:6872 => 1.42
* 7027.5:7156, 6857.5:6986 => 1.13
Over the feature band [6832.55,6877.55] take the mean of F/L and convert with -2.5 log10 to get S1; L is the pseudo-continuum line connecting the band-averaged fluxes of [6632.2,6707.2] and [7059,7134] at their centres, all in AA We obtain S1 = 0.26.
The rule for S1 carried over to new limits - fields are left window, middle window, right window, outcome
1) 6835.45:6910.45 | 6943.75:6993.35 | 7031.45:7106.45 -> -0.167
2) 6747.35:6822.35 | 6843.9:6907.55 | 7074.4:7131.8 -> 0.075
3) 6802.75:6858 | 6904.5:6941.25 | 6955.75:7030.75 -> 0.069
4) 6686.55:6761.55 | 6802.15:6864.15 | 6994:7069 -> 0.244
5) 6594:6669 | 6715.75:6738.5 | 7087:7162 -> 0.302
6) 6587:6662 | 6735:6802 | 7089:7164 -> 0.277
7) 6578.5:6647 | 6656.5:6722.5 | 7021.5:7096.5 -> 0.273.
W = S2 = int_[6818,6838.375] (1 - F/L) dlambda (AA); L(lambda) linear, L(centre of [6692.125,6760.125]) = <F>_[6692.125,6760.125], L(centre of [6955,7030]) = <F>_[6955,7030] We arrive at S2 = 3.6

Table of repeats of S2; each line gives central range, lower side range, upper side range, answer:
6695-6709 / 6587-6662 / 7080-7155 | 2.2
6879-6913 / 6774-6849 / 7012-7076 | 3.9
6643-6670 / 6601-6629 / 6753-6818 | 2.0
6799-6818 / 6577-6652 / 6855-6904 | 1.6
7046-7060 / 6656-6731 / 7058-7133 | -3.5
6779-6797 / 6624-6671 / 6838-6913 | 2.3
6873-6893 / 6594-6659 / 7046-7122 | 4.6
